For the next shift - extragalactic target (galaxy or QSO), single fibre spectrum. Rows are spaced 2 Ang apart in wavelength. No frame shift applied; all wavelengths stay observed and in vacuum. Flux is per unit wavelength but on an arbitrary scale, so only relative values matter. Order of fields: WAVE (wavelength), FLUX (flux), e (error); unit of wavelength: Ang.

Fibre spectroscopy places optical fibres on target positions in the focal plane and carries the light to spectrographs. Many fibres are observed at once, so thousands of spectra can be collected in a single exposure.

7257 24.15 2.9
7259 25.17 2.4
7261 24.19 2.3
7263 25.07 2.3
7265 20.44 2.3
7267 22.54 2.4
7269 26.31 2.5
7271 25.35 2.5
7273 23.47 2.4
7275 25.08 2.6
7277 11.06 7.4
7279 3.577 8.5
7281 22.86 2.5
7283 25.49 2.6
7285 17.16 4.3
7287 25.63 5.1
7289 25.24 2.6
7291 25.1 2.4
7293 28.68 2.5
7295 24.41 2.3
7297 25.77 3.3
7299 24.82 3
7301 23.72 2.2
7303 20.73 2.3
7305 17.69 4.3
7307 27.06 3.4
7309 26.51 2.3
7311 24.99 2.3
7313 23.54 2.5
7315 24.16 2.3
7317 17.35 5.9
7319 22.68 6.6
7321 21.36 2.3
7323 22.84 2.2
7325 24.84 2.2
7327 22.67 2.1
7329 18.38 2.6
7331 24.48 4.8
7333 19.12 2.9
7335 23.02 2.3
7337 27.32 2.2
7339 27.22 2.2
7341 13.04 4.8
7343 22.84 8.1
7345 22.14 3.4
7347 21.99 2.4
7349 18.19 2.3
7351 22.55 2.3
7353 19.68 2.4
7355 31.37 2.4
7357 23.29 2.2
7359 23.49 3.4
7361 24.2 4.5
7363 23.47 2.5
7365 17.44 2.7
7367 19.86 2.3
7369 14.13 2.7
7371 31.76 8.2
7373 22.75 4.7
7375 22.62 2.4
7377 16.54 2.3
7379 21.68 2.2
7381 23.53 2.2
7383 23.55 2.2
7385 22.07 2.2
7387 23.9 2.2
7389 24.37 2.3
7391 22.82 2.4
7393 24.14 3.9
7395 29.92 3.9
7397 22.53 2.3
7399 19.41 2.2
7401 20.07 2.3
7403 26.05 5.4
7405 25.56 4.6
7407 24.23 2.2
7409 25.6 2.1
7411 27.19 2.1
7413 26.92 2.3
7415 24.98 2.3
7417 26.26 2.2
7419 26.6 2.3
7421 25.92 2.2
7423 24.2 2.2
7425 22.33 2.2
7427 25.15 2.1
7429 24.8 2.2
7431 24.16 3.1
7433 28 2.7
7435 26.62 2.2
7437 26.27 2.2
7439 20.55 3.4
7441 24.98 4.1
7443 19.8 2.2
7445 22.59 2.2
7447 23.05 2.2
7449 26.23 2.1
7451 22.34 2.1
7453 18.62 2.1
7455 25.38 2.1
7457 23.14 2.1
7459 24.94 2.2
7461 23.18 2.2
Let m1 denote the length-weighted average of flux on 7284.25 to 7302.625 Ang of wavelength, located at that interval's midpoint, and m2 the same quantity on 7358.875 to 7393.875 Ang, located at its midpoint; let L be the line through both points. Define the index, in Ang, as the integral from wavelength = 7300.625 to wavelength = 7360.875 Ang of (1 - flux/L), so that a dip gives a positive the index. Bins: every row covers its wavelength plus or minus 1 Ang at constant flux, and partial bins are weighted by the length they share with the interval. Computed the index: 2.2 Ang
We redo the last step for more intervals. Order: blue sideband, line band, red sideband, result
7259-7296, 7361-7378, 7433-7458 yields 1.3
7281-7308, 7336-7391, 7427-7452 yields 3.7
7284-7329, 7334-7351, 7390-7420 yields 1.4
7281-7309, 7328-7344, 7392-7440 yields 1.6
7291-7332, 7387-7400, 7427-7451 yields 0.0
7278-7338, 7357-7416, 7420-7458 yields 0.4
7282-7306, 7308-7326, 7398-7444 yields 0.5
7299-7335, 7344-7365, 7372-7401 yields -0.1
